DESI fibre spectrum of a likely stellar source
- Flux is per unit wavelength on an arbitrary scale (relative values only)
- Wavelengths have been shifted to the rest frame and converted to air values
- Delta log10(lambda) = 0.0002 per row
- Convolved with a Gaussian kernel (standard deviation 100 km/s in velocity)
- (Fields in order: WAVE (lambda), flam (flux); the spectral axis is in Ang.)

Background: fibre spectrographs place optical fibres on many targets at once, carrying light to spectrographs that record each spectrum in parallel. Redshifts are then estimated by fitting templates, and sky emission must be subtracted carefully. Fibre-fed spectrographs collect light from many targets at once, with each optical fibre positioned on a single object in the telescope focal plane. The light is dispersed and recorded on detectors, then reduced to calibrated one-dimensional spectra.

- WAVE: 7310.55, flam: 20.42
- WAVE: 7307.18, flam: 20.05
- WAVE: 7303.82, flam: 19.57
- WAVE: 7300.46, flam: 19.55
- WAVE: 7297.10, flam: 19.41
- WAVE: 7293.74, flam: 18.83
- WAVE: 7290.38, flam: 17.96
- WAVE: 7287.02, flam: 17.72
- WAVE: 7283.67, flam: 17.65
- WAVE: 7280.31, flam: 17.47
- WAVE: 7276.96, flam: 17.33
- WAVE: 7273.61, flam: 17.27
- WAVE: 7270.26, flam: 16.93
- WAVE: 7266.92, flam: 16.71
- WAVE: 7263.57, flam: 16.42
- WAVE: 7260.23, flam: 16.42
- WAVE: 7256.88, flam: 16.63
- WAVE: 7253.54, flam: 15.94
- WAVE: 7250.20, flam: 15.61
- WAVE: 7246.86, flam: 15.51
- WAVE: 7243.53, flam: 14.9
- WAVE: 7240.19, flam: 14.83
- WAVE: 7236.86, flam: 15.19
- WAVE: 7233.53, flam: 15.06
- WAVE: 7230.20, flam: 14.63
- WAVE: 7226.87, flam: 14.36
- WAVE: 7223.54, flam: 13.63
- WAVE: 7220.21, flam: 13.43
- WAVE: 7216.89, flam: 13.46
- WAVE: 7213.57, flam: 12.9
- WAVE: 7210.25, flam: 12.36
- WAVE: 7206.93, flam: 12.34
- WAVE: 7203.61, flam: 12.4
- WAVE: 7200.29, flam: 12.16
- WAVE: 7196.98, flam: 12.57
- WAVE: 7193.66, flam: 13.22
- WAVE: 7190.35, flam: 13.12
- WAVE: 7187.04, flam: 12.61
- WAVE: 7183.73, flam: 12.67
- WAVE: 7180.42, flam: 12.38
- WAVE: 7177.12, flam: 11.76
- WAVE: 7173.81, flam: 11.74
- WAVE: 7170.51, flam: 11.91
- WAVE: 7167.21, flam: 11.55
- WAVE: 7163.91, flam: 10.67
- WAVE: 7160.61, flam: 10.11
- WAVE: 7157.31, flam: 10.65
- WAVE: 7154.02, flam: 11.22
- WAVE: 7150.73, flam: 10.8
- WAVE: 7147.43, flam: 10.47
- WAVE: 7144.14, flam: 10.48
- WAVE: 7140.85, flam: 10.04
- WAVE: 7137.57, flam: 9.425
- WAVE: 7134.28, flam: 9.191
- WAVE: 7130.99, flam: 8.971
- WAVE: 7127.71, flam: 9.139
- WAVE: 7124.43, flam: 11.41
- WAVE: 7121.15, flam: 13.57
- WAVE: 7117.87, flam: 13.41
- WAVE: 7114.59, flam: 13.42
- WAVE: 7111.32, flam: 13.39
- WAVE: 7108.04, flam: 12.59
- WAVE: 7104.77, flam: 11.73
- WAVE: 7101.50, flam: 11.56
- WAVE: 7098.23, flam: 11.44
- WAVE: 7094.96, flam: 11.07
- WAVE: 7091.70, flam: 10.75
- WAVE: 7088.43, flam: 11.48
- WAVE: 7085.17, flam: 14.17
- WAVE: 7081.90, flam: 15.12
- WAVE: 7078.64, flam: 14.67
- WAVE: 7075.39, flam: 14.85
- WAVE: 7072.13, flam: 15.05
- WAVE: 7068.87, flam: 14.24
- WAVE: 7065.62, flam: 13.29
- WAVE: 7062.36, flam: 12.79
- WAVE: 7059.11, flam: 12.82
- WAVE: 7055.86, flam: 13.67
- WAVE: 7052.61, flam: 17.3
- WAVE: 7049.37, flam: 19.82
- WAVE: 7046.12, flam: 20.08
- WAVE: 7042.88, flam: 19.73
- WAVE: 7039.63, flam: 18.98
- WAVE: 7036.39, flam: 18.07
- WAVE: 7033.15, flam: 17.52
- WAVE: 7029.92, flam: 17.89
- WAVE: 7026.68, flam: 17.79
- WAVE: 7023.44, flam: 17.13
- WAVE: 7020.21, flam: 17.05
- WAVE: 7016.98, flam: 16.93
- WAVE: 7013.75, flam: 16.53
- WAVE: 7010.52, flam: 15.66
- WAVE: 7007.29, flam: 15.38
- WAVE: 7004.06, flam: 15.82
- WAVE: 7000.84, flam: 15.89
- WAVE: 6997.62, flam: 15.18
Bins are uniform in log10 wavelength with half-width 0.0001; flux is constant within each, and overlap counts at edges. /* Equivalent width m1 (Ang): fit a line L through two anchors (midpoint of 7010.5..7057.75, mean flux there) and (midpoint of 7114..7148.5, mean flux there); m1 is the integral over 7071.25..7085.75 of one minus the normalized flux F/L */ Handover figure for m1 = -0.3 Ang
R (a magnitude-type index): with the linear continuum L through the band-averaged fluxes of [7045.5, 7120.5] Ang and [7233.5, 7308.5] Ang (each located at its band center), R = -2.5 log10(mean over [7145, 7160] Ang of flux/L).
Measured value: 0.37 mag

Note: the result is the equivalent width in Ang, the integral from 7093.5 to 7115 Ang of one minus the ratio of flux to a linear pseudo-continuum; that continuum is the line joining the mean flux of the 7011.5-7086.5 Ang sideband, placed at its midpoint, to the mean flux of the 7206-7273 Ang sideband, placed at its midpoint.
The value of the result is 5.1 Ang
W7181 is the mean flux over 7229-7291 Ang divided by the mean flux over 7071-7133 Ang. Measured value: 1.3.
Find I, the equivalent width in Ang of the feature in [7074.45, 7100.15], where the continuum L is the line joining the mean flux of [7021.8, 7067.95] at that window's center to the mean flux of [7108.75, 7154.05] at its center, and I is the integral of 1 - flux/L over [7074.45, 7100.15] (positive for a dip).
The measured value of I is 2.2 Ang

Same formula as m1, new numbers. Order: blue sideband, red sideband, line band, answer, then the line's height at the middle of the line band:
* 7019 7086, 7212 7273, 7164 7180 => 4.0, 15.6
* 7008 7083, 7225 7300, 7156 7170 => 4.8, 16.5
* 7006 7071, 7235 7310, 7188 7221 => 8.3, 17.1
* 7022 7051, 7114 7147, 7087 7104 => 3.0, 13.7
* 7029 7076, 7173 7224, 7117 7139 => 5.8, 14.5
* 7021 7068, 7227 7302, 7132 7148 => 6.6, 16.8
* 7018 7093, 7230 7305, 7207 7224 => 3.7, 16.6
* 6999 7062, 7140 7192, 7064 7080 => 0.9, 15.3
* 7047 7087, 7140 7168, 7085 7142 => 5.4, 12.6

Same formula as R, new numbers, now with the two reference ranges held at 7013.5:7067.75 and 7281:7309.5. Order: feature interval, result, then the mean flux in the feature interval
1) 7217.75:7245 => 0.26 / 14.5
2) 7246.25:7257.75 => 0.16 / 15.9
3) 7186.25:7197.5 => 0.36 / 12.9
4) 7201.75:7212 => 0.42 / 12.4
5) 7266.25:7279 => 0.09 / 17.1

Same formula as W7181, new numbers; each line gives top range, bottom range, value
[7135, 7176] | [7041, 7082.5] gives 0.68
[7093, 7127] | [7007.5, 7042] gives 0.71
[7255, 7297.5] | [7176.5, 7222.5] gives 1.37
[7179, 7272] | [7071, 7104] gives 1.10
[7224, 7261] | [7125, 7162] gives 1.52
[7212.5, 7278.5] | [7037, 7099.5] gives 1.03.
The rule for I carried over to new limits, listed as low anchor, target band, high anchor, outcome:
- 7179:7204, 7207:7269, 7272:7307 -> 2.2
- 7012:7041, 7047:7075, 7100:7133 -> 0.7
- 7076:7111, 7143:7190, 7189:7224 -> 4.9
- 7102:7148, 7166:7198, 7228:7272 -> 2.3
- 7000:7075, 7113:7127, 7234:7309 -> 3.4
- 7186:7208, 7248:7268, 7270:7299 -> 0.1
